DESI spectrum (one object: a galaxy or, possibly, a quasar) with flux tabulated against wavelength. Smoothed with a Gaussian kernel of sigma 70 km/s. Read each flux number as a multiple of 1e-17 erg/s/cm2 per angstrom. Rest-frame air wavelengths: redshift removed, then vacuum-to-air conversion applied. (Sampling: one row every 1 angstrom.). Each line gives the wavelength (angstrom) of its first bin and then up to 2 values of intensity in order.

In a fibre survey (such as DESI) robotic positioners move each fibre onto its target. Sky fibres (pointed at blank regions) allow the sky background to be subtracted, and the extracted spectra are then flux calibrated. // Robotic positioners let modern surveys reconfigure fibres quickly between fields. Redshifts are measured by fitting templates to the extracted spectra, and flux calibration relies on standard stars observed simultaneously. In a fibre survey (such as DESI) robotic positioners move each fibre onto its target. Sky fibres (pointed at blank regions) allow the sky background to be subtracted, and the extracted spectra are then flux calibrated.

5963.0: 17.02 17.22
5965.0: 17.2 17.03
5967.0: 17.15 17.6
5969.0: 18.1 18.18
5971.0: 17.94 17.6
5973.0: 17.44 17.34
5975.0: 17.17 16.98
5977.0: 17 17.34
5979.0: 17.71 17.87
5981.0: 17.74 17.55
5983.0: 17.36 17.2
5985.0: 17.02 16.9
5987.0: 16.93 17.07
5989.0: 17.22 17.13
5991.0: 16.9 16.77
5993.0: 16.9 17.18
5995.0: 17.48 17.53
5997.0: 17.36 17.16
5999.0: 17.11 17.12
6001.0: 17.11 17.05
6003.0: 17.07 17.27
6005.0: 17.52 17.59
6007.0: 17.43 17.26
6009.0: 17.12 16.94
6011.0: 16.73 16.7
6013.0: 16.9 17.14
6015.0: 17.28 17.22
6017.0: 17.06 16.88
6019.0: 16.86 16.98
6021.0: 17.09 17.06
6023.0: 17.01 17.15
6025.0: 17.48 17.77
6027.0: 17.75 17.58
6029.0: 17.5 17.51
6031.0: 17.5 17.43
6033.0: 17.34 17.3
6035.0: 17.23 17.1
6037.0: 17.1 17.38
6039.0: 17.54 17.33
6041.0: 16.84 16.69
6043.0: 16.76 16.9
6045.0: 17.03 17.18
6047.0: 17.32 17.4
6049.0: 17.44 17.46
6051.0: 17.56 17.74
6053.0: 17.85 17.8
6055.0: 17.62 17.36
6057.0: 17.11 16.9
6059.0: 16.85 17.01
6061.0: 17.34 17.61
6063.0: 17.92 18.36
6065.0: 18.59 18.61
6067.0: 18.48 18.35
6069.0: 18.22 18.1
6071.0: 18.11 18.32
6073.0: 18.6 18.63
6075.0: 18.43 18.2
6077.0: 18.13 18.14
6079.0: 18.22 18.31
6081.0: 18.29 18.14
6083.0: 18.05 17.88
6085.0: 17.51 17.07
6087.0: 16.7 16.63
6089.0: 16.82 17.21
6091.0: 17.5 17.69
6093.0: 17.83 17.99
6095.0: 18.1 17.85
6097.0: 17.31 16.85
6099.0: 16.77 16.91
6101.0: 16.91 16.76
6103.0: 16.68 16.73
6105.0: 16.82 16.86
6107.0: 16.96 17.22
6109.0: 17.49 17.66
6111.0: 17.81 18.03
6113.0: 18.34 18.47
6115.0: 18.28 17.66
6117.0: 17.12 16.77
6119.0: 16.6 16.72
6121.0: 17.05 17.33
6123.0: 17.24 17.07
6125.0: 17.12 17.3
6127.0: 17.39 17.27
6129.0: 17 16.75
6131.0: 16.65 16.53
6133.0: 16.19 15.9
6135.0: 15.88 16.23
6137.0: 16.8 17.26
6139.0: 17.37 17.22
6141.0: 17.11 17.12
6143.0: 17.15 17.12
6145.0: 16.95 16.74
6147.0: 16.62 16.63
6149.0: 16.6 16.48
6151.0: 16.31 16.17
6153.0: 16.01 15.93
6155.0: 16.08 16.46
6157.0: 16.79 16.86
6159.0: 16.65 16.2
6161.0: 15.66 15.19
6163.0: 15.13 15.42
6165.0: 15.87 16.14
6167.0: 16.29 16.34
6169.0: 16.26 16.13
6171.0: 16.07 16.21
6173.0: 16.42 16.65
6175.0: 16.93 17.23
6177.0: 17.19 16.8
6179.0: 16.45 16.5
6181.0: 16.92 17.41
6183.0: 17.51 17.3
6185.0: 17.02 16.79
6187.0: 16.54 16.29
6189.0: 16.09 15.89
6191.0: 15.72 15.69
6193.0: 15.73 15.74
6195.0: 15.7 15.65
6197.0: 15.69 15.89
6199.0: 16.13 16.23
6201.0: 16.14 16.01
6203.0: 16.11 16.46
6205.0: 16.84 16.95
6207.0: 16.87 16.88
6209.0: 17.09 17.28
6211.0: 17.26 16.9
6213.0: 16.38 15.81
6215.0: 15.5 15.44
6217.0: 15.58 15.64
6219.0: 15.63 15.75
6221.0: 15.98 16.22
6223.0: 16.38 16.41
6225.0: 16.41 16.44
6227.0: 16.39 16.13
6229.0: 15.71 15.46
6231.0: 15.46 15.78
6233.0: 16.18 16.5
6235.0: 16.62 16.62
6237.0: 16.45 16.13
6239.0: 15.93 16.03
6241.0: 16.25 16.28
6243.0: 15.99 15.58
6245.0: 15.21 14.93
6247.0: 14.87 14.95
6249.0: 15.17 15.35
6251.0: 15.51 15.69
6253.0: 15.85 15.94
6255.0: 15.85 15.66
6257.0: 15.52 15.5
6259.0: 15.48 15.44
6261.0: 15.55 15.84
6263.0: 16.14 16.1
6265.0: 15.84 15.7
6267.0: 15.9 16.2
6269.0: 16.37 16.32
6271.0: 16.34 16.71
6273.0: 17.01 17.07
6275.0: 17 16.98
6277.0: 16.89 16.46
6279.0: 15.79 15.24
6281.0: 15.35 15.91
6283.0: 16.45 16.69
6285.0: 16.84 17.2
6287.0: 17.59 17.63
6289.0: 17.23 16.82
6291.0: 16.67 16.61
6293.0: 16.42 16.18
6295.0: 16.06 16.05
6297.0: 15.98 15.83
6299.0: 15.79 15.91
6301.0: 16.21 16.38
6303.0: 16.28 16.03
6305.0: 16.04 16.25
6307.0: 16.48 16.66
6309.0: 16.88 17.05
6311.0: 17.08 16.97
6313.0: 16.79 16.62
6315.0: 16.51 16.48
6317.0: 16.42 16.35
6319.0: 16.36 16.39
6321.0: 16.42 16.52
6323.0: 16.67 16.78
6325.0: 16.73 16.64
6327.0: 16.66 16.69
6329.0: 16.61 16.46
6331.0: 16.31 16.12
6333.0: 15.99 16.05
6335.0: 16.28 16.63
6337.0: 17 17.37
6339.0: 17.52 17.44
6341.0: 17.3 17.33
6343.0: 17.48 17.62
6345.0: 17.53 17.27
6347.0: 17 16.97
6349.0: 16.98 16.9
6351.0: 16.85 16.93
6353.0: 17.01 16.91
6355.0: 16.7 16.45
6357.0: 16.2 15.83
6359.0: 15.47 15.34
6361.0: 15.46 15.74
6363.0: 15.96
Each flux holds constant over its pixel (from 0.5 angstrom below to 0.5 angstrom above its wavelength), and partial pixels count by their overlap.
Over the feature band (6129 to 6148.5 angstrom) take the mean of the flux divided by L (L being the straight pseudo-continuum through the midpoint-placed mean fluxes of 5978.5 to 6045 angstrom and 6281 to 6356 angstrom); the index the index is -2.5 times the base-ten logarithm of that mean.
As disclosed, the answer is 0.01 mag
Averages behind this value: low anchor 17.2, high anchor 16.7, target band 16.8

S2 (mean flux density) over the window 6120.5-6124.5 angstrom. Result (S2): 17.2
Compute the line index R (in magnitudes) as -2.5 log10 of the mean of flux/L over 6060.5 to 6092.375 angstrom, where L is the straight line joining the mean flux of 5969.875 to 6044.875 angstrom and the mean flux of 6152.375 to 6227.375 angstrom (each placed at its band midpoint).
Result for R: -0.07 mag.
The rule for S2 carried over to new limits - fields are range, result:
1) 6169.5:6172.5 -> 16.1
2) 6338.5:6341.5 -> 17.4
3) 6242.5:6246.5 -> 15.4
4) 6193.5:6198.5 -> 15.7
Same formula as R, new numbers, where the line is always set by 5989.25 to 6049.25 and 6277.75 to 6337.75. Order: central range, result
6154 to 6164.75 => 0.05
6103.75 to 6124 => -0.03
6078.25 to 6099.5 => -0.03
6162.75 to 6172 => 0.05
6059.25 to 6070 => -0.06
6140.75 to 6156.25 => 0.02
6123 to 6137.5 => 0.01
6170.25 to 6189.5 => 0.00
